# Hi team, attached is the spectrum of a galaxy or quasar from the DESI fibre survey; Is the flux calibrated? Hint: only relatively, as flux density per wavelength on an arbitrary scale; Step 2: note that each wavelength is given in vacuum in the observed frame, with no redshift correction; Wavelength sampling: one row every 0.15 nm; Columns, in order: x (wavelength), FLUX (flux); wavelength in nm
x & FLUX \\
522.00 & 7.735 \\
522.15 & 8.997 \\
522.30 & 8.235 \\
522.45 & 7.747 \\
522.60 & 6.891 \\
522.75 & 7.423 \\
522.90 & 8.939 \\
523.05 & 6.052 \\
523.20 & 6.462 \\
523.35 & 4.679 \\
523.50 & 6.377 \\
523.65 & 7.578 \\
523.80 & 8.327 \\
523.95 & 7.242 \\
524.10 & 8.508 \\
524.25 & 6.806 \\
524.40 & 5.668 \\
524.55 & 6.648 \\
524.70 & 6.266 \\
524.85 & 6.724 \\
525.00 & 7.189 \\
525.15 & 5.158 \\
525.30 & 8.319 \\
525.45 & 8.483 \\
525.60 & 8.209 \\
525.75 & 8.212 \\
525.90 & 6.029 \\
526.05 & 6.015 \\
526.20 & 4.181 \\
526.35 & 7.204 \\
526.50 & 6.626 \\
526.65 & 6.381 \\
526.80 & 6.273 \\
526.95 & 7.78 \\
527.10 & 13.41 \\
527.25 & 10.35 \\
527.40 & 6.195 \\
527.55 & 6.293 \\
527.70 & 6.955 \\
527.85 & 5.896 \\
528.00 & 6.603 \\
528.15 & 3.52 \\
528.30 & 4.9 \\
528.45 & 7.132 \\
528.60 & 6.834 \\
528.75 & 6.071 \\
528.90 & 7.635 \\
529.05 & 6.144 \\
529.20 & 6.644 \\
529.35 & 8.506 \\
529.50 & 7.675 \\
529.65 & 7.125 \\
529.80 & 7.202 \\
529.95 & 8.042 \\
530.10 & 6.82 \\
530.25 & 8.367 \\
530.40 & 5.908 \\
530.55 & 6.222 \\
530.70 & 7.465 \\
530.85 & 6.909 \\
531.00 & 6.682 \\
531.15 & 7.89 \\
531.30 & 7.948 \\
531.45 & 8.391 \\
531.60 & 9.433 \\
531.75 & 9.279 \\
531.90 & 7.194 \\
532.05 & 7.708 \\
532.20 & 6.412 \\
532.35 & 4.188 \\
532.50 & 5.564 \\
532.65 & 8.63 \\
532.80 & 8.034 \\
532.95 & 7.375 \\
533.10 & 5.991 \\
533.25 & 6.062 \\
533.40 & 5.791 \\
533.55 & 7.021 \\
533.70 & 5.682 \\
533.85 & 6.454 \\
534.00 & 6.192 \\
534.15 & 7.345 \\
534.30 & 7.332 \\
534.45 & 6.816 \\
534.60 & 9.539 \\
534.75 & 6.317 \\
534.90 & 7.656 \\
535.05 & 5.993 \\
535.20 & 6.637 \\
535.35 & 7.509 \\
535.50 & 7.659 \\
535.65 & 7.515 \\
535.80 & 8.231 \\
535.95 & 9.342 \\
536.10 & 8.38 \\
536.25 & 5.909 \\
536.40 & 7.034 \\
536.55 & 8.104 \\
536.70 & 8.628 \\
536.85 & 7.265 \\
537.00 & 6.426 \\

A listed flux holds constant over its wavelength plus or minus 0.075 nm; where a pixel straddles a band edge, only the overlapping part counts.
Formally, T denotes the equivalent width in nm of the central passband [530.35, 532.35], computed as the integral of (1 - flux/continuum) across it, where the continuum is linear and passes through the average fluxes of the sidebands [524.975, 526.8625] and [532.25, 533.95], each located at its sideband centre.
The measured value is -0.27 nm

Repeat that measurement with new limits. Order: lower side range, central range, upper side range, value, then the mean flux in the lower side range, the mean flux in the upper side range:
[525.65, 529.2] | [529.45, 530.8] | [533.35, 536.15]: -0.04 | 6.82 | 7.23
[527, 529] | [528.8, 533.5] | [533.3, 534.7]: -0.15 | 7.06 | 6.88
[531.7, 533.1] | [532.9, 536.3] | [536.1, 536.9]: 0.10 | 7.05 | 7.48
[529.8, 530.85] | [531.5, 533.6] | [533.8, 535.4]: 0.01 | 7.13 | 7.07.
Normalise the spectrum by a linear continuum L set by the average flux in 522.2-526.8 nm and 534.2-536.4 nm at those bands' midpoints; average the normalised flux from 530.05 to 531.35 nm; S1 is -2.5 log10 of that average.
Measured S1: 0.02 mag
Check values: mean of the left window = 6.95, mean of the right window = 7.47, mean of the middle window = 7.12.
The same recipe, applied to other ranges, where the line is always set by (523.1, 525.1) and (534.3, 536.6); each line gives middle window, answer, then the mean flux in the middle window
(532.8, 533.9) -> 0.14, 6.45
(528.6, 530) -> -0.01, 7.19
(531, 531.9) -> -0.15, 8.31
